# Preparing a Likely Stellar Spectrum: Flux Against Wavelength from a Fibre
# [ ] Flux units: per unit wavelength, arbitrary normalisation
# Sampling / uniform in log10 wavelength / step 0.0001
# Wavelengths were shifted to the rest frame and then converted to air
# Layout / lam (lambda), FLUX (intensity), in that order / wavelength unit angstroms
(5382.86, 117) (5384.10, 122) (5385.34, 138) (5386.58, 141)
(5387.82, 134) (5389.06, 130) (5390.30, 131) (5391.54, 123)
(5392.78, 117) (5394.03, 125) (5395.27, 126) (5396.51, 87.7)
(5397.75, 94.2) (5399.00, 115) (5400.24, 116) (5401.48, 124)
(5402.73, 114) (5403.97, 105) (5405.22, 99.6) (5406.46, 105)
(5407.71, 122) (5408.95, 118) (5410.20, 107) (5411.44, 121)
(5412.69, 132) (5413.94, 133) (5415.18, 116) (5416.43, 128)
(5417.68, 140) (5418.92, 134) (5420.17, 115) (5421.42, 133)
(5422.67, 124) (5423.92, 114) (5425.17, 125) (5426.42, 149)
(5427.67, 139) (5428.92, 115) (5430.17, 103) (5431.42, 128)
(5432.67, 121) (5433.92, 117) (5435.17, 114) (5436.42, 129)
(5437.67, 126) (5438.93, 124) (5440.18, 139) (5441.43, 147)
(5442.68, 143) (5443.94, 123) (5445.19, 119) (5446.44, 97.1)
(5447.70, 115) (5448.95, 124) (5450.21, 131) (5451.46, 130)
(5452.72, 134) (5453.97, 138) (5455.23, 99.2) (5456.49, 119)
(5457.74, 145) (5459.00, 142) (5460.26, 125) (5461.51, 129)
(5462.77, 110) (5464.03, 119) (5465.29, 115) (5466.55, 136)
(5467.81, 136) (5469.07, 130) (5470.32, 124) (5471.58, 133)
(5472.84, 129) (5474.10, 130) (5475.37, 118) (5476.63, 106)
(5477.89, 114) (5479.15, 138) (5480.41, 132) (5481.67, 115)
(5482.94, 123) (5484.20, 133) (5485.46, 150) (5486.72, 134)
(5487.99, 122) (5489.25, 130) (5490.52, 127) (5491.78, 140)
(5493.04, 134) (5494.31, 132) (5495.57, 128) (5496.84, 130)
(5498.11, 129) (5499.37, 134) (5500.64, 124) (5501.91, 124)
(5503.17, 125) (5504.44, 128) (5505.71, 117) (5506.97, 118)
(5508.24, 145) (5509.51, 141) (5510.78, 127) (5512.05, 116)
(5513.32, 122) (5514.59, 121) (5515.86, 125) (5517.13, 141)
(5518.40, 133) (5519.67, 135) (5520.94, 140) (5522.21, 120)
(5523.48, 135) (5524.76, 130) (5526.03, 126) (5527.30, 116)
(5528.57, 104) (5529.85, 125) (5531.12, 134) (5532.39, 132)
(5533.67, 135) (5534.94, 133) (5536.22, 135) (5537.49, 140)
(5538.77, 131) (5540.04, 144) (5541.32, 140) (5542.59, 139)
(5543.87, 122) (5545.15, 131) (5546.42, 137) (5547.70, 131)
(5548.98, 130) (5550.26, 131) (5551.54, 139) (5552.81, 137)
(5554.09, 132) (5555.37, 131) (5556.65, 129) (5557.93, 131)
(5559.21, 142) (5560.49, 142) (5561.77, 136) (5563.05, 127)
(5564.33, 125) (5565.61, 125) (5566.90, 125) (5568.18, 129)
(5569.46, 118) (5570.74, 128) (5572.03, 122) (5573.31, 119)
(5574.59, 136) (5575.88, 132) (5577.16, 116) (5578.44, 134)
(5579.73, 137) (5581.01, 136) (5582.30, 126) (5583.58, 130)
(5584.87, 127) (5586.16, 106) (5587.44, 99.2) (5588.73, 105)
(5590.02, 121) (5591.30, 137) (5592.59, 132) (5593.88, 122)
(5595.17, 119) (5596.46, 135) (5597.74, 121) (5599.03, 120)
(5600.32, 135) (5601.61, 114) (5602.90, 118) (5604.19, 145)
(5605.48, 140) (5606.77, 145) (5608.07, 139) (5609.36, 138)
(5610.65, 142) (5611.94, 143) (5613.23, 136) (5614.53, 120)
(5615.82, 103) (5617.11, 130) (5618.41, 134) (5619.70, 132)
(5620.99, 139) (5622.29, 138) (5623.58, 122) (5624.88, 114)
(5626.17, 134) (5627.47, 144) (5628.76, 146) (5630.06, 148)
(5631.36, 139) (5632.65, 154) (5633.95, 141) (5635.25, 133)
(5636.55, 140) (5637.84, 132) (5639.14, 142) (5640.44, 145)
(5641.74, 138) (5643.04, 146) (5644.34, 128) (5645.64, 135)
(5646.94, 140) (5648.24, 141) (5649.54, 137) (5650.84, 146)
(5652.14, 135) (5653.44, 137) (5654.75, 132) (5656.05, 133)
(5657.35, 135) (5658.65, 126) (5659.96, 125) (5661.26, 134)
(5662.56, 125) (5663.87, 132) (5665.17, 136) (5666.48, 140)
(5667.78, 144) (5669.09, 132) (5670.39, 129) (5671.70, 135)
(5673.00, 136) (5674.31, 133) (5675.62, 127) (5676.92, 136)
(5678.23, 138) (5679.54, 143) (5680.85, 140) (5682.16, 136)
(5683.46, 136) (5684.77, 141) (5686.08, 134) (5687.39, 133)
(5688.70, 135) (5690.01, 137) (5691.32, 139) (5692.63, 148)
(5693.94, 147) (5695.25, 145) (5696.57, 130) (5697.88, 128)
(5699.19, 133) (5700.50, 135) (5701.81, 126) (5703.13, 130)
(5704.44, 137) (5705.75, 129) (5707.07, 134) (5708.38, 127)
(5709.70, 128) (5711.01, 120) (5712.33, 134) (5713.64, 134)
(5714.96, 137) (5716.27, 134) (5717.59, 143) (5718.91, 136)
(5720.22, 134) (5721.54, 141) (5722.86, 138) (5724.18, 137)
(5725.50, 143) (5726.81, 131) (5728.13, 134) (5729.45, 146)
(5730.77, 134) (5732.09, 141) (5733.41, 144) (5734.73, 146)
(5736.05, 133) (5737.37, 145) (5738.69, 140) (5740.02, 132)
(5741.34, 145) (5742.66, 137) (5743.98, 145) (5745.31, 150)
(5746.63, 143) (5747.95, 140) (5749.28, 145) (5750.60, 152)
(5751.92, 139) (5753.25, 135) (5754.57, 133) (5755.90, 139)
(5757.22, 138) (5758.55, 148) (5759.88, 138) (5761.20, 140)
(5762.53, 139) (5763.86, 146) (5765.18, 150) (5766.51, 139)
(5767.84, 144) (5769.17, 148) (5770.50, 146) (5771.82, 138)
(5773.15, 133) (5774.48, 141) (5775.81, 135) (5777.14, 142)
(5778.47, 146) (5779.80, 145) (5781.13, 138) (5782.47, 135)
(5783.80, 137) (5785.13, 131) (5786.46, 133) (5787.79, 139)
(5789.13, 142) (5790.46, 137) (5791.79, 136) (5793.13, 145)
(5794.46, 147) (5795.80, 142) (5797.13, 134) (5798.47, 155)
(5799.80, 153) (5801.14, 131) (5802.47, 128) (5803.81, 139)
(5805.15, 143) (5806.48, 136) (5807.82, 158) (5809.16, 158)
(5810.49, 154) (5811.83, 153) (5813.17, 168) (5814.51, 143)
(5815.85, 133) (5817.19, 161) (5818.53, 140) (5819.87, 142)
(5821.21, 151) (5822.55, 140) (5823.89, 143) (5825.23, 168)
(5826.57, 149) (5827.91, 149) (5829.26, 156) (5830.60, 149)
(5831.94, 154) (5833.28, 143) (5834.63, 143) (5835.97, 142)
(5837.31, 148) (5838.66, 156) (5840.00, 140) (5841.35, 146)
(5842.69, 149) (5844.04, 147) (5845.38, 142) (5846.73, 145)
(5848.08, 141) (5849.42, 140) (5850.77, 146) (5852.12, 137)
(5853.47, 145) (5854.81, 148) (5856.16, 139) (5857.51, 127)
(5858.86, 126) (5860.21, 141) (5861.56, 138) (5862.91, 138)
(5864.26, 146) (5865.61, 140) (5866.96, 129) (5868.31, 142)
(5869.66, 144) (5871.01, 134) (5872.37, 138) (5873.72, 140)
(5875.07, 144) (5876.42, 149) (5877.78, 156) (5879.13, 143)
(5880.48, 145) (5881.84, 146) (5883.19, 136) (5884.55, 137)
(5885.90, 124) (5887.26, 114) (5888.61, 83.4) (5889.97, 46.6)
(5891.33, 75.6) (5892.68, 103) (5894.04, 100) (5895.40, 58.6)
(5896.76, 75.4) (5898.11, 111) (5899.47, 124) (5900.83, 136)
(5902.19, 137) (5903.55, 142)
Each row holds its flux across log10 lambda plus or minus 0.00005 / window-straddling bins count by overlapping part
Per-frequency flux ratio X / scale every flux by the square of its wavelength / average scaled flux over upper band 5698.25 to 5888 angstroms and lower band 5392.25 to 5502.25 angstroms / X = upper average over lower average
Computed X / 1.28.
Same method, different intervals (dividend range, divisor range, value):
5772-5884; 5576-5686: 1.15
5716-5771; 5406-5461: 1.26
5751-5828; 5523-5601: 1.21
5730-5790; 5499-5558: 1.17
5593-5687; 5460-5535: 1.11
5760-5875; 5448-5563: 1.23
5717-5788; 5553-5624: 1.16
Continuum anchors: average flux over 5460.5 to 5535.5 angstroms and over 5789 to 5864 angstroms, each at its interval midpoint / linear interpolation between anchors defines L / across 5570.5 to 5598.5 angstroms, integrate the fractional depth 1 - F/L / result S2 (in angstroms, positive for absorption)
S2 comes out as 1.6 angstroms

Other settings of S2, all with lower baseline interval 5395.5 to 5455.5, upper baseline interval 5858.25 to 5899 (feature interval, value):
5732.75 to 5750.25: -2.74 angstroms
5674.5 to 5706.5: -3.46 angstroms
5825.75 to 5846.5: -4.10 angstroms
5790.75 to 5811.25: -3.46 angstroms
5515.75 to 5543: -2.14 angstroms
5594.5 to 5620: -1.69 angstroms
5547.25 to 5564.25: -1.58 angstroms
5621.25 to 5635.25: -1.76 angstroms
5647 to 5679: -3.11 angstroms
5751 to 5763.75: -1.70 angstroms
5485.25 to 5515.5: -1.71 angstroms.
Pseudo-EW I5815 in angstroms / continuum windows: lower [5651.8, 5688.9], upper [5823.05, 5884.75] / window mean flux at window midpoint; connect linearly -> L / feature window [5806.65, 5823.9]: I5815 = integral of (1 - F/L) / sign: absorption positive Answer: -0.9 angstroms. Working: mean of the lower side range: 134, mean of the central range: 149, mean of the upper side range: 144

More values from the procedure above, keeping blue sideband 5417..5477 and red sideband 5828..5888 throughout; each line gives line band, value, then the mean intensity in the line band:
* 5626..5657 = -1.4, 139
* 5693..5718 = 0.5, 133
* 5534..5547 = -0.6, 135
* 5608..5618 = 0.1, 131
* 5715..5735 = -0.3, 139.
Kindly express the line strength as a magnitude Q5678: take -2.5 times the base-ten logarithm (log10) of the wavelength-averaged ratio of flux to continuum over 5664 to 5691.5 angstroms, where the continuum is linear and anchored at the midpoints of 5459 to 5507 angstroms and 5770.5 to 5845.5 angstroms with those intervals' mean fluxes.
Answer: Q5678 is 0.012 mag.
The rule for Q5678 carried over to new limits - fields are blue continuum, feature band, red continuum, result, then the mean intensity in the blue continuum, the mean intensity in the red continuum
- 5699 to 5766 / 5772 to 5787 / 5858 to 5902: -0.03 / 138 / 124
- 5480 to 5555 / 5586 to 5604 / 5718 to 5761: 0.11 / 130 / 140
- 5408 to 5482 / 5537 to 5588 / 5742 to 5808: 0.01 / 125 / 141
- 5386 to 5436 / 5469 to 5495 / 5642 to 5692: -0.03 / 121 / 135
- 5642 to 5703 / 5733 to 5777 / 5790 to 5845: 0.00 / 136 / 147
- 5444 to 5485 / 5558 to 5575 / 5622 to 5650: 0.03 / 125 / 138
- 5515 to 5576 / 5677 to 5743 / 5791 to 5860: 0.02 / 131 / 145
